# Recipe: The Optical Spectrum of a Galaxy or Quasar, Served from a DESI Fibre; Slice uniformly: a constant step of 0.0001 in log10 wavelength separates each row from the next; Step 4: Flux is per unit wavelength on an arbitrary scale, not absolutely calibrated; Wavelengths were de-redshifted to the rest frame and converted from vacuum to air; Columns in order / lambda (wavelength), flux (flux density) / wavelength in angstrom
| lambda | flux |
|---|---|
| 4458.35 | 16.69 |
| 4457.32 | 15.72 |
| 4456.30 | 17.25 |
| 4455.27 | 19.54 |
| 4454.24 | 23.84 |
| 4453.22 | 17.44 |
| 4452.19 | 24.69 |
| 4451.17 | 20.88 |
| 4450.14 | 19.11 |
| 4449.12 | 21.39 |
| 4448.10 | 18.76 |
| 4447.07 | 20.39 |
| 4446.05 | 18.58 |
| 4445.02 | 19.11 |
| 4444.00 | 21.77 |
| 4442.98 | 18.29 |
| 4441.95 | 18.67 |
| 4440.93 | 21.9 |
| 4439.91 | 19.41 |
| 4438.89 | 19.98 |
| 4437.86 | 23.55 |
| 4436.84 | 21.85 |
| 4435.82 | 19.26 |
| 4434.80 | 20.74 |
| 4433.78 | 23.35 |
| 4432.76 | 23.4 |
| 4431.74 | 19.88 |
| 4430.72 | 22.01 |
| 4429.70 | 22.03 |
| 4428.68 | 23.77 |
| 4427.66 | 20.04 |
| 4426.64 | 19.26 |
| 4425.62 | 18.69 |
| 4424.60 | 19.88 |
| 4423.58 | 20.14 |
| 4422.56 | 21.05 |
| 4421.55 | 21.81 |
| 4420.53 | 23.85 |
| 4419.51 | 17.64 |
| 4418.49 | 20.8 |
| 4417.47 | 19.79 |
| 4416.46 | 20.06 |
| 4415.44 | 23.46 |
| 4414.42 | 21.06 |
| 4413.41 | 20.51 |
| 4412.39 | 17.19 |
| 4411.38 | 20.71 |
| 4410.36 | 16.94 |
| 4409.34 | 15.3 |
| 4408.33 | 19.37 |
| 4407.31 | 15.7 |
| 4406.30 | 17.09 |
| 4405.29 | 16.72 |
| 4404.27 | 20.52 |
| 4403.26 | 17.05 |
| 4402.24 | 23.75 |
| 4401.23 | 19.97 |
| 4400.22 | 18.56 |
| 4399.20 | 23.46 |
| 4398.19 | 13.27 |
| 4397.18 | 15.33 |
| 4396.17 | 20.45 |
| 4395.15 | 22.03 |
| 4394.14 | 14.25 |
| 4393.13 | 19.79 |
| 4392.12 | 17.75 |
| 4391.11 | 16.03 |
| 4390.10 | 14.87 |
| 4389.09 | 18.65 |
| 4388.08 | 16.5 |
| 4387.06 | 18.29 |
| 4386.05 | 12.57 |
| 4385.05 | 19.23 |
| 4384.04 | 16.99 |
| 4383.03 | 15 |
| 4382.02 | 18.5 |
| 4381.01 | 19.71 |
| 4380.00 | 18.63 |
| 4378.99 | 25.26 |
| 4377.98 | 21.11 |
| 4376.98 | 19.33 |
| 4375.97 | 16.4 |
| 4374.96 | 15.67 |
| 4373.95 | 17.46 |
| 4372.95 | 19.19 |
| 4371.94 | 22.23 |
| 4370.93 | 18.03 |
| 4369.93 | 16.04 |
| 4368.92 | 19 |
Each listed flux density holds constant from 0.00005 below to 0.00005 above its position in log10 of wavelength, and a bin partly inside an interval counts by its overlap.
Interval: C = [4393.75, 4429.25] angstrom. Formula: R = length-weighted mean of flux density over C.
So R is 19.4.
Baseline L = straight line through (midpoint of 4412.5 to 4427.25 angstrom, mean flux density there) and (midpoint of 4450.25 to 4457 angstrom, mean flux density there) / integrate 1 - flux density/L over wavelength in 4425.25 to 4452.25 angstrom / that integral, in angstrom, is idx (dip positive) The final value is -0.4 angstrom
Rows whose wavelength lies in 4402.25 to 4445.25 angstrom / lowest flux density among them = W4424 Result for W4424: 15.3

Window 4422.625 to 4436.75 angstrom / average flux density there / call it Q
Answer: 21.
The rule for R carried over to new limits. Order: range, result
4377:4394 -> 18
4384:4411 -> 17.8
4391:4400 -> 18.1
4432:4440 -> 21.5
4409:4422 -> 20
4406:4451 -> 20.2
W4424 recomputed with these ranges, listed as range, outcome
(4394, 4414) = 13.27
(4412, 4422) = 17.19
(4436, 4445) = 18.29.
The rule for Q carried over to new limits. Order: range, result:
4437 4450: 20.2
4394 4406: 18.9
